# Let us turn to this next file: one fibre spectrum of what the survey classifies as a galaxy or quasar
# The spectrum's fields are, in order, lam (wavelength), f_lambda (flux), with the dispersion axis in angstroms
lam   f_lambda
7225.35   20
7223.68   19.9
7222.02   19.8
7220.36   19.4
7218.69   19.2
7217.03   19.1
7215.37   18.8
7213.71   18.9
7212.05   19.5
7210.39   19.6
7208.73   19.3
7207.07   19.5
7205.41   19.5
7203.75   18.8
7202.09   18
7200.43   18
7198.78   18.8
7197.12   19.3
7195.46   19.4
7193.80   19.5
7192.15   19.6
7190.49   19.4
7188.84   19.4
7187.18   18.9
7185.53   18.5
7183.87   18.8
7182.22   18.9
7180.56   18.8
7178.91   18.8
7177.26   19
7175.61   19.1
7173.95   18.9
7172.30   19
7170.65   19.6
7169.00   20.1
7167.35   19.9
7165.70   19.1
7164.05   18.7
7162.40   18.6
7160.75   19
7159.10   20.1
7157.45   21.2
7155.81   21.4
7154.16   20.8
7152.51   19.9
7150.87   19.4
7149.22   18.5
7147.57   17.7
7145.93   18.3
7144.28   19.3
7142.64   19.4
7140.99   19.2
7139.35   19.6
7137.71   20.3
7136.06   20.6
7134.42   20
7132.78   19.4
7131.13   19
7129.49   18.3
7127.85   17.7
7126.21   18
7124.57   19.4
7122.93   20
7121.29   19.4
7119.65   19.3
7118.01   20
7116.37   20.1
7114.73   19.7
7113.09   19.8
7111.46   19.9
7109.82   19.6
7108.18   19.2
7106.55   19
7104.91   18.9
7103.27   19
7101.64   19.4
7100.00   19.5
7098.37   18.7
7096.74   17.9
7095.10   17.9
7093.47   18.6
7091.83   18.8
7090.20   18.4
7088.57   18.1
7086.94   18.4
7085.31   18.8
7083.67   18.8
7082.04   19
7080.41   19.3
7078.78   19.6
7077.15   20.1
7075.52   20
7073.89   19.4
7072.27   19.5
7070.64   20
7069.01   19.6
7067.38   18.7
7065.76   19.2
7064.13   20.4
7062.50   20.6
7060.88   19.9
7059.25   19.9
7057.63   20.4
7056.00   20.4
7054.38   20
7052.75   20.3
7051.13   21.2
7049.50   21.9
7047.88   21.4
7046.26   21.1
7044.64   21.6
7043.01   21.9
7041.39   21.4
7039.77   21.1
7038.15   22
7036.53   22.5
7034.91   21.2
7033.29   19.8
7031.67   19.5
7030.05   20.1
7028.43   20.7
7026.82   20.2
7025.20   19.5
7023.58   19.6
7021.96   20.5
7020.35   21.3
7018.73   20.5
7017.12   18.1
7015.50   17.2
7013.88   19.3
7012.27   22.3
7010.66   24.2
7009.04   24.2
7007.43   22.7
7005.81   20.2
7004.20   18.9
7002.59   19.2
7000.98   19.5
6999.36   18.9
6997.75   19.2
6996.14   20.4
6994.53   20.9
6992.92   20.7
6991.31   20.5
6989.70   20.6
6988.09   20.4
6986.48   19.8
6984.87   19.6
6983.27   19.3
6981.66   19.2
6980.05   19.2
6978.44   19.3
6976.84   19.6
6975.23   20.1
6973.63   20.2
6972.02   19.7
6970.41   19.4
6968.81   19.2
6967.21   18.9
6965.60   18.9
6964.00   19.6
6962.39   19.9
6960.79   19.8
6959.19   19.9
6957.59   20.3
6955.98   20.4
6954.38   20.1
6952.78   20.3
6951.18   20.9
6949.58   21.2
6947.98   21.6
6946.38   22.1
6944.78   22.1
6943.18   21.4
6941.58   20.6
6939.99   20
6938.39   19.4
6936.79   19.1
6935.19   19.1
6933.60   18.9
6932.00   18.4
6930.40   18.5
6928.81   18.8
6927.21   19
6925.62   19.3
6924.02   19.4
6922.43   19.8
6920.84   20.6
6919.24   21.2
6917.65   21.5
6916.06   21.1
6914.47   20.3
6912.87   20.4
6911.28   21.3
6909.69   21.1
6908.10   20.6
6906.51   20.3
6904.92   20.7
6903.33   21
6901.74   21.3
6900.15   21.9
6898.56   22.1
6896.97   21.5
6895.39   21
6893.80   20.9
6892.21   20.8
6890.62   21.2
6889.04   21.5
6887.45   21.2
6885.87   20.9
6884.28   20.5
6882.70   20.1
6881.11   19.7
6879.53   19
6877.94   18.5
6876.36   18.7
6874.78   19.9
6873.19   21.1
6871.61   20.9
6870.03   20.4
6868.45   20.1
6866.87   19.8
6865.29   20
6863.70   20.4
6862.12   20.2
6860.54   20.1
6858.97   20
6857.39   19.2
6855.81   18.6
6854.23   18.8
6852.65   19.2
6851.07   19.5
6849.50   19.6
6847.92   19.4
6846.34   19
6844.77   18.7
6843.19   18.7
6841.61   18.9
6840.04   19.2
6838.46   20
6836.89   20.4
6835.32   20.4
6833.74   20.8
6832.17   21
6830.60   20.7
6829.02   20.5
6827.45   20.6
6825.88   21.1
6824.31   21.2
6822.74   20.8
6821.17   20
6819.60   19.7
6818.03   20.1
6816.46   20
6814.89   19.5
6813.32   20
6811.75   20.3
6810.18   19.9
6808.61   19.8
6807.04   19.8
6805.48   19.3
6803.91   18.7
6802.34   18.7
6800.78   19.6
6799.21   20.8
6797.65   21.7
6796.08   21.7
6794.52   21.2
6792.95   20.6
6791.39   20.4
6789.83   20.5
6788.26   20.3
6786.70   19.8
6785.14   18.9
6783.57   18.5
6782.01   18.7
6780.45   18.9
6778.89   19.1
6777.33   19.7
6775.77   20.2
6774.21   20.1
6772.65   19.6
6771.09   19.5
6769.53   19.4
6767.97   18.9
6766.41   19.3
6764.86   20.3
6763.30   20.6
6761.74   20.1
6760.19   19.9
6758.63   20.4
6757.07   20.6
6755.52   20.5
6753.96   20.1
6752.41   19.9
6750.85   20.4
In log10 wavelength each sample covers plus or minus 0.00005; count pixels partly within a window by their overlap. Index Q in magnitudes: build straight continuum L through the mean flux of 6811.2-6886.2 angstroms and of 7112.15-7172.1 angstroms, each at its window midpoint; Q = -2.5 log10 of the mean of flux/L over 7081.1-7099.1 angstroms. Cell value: 0.060 mag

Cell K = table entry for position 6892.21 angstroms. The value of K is 20.8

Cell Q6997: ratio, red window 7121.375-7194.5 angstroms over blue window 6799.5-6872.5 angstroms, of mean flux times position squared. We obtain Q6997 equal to 1.06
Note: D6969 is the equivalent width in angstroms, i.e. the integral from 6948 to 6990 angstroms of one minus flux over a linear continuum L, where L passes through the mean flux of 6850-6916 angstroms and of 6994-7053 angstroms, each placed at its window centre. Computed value 1.4 angstroms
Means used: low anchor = 20.4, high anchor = 20.7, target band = 19.9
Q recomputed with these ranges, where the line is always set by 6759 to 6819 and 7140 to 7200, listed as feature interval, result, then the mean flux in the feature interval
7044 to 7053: -0.10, 21.3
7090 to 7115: 0.02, 19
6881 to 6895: -0.06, 20.8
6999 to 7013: -0.09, 21.2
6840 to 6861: 0.03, 19.2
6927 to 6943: 0.02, 19.3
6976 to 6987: 0.01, 19.4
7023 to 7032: -0.03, 20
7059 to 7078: -0.02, 19.8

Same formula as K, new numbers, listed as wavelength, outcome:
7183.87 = 18.8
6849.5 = 19.6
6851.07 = 19.5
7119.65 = 19.3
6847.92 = 19.4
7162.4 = 18.6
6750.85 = 20.4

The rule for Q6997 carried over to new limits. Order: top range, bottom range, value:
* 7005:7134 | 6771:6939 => 1.05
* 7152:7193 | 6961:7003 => 1.04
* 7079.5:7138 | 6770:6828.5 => 1.05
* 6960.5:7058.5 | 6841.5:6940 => 1.05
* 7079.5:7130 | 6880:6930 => 0.97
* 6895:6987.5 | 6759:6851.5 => 1.05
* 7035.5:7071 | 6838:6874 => 1.12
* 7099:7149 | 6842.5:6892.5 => 1.04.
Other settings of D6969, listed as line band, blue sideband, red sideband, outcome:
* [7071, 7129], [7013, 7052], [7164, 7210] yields 2.35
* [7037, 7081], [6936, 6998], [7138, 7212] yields -1.55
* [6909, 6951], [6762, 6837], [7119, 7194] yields -1.03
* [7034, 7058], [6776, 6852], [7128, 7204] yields -2.15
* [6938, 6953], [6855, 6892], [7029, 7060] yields -0.42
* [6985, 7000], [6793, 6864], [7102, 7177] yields -0.37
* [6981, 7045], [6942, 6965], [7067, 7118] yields -1.42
